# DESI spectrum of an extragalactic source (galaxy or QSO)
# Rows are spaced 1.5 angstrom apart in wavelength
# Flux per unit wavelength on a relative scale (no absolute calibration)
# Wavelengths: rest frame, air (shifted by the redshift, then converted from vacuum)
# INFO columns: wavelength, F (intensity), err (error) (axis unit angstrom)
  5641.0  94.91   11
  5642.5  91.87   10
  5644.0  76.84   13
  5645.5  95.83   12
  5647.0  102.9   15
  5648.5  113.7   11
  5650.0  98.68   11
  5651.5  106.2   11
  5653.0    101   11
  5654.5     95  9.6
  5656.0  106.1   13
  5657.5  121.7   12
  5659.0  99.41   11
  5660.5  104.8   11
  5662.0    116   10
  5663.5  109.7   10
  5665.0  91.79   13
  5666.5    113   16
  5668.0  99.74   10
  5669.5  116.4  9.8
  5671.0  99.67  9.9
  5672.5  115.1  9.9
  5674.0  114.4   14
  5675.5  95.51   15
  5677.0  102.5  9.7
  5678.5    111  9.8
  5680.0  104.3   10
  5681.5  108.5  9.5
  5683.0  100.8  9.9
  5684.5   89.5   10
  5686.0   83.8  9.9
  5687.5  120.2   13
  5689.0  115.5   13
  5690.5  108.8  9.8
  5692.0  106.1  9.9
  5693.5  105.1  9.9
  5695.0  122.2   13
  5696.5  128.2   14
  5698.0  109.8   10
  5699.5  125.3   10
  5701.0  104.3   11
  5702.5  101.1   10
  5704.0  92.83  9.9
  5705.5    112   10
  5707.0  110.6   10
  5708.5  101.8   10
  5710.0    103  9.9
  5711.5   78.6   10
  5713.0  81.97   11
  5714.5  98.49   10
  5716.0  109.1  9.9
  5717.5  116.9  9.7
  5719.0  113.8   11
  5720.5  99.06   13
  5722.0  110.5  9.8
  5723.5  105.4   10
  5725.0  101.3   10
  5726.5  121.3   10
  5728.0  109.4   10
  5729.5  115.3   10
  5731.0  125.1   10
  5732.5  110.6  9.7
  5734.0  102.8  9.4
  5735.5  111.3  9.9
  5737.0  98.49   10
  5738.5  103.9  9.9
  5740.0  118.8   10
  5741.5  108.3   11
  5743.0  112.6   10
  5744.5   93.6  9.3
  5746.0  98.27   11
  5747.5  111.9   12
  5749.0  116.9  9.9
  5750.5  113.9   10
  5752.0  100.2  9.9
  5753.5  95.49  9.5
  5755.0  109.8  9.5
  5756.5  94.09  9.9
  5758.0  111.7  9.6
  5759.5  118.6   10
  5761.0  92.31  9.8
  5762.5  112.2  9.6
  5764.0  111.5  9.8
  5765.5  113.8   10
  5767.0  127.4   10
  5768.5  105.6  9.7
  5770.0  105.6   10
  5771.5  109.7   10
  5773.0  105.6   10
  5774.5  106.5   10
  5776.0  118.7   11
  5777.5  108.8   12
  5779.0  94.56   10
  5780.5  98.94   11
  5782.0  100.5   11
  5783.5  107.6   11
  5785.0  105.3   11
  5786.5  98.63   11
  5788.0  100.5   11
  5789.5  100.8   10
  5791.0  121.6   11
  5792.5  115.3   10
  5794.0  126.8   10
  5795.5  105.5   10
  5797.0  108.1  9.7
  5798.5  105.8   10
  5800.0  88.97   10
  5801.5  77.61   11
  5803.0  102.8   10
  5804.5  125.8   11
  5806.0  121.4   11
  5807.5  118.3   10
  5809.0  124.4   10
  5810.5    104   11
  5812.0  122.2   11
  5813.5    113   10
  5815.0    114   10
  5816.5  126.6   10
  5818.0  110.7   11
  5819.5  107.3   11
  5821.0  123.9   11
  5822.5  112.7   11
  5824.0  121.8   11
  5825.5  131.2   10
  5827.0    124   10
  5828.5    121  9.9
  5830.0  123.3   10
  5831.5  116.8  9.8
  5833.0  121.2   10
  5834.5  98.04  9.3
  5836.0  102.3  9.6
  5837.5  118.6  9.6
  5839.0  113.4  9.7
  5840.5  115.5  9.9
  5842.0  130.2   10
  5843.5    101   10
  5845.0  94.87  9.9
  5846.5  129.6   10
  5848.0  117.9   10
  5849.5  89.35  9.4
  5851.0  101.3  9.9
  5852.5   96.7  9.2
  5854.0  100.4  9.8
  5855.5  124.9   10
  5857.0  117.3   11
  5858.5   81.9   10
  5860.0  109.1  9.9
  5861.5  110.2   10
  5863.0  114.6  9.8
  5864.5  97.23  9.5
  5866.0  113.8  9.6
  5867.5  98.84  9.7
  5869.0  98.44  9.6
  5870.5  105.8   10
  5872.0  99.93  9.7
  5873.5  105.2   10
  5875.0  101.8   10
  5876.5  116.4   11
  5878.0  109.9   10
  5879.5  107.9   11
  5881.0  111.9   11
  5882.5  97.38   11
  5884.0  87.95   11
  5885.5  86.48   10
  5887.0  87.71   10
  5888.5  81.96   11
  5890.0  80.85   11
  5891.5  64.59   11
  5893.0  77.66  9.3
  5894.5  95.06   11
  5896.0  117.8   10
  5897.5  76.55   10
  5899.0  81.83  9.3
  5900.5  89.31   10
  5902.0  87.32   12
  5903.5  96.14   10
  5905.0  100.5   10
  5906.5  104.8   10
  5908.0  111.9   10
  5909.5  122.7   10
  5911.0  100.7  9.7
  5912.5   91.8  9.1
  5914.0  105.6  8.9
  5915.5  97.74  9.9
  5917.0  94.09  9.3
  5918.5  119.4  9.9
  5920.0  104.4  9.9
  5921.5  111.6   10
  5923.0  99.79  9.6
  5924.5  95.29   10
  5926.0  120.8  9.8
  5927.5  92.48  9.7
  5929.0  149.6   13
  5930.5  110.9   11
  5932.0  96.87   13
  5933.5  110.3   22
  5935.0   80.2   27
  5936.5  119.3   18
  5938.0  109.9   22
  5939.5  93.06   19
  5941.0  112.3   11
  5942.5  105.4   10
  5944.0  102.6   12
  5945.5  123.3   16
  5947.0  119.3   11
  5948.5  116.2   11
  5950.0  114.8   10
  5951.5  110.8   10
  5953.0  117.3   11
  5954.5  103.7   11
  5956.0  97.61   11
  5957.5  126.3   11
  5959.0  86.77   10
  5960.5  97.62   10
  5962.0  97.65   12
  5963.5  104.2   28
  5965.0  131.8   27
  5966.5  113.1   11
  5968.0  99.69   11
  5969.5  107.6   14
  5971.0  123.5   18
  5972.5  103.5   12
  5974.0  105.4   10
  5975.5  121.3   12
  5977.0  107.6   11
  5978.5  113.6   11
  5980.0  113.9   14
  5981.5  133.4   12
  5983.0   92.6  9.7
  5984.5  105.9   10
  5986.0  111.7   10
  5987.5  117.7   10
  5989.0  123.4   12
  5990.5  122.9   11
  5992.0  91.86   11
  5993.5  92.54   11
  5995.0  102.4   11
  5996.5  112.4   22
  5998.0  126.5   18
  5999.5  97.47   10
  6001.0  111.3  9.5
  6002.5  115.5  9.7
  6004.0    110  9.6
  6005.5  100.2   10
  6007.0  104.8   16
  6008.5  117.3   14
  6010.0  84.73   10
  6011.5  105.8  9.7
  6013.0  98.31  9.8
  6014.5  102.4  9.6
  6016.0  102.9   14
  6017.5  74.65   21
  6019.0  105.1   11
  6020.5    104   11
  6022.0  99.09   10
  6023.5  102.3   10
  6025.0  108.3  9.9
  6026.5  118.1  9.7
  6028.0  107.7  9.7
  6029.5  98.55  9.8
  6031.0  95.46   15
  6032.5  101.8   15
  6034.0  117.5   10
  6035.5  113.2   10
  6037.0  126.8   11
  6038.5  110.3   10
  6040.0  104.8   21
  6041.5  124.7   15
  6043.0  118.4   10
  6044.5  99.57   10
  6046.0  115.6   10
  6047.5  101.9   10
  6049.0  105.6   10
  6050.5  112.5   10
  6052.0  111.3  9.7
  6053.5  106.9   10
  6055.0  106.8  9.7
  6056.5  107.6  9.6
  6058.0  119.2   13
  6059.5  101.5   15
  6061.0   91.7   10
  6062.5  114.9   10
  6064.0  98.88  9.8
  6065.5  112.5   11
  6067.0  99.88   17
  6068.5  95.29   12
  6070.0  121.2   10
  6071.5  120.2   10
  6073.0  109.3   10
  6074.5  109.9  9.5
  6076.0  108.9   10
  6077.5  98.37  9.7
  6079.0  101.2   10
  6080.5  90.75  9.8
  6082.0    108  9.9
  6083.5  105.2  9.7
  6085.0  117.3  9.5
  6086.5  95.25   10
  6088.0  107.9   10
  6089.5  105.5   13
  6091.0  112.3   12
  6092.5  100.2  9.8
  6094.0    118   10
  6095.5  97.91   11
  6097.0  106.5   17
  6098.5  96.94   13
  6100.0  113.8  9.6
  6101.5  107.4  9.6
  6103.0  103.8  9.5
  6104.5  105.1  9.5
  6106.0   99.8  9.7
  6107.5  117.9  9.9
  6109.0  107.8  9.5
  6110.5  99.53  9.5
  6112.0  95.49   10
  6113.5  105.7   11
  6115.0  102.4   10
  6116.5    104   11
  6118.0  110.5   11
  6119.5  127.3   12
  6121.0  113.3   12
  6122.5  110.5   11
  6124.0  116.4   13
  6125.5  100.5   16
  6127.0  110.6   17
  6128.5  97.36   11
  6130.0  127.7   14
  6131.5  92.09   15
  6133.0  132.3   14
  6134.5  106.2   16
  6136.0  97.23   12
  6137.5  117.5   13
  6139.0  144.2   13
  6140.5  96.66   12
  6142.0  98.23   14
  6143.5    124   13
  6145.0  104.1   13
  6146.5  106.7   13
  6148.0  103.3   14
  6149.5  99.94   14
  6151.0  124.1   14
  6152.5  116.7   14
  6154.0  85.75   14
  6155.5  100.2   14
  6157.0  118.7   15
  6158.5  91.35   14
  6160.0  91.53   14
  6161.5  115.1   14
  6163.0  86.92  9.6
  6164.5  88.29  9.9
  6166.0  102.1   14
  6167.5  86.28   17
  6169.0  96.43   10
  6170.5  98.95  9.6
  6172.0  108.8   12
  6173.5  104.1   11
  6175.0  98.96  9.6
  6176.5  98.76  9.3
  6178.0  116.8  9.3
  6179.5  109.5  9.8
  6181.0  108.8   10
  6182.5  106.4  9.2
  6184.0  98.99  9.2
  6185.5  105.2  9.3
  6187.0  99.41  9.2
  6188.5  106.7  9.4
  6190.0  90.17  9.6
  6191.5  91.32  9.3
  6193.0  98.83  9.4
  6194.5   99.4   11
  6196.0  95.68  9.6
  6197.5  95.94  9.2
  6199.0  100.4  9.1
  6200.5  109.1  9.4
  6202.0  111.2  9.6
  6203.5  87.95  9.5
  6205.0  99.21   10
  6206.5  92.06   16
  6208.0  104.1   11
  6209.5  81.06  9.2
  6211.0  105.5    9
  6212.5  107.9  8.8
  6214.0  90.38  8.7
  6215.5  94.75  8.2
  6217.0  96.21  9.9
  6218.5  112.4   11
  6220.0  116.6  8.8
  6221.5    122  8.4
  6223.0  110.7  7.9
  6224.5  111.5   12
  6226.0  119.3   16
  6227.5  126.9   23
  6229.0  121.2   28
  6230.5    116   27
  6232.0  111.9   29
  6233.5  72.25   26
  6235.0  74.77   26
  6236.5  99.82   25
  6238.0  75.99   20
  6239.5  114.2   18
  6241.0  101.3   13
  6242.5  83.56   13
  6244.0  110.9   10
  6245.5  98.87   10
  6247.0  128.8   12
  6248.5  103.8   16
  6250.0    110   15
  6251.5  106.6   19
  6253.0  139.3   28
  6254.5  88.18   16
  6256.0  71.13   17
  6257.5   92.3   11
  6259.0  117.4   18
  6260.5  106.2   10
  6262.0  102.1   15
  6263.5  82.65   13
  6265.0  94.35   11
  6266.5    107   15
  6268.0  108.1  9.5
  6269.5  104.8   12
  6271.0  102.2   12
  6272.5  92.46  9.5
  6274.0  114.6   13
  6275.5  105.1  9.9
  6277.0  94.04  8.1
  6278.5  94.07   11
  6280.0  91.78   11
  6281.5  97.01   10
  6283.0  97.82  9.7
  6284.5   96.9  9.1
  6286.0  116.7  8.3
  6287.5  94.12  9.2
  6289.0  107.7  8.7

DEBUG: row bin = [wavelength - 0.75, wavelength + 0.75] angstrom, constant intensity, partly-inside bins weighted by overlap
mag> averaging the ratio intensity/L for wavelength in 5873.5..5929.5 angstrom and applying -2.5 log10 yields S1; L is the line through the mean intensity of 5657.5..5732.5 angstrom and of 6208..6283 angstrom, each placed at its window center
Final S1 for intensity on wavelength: 0.06 mag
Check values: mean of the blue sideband 107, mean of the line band 99.3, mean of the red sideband 103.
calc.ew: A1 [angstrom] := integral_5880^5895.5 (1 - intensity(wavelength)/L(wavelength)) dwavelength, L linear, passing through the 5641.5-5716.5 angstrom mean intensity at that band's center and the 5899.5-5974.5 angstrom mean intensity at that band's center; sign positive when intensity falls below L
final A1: 2.66 angstrom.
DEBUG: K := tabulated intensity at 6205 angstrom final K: 99.21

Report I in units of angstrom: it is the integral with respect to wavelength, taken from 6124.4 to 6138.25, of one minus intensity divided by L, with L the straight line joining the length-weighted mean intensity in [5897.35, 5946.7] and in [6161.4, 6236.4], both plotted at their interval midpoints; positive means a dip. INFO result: -0.9 angstrom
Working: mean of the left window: 104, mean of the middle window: 109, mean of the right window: 102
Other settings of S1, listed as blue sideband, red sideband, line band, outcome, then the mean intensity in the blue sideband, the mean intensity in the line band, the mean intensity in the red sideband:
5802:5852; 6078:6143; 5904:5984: 0.034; 115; 108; 108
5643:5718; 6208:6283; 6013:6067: -0.034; 105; 107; 103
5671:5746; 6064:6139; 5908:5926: 0.023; 107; 105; 108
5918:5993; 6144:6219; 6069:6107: -0.019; 110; 106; 101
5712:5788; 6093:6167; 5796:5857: -0.055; 107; 113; 107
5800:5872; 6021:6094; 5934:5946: 0.041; 111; 105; 108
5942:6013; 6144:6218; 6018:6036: 0.019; 109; 105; 101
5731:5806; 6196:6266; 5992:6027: 0.010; 107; 104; 103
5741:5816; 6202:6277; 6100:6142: -0.050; 108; 109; 103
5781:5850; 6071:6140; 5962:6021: 0.018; 112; 108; 108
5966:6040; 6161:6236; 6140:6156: -0.023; 108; 106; 102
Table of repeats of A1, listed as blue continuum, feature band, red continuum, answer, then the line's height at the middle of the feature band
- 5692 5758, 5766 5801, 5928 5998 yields 0.2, 108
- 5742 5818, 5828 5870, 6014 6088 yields -0.4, 108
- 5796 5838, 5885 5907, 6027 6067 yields 4.6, 112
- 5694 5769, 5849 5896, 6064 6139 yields 3.6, 108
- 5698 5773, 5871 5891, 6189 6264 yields 1.5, 106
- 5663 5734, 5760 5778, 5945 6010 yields -0.4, 108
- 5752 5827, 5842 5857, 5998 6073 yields 0.2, 109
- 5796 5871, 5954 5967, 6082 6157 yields 0.4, 110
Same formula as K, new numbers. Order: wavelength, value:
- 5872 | 99.93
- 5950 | 114.8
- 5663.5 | 109.7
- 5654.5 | 95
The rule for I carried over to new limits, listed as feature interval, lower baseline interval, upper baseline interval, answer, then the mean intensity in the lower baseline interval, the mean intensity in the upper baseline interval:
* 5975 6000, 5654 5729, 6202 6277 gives -1.6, 106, 103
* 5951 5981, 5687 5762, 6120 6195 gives -0.9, 108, 105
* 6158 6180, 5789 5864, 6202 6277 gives 1.0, 112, 103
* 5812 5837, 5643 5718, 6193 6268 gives -3.0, 105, 102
